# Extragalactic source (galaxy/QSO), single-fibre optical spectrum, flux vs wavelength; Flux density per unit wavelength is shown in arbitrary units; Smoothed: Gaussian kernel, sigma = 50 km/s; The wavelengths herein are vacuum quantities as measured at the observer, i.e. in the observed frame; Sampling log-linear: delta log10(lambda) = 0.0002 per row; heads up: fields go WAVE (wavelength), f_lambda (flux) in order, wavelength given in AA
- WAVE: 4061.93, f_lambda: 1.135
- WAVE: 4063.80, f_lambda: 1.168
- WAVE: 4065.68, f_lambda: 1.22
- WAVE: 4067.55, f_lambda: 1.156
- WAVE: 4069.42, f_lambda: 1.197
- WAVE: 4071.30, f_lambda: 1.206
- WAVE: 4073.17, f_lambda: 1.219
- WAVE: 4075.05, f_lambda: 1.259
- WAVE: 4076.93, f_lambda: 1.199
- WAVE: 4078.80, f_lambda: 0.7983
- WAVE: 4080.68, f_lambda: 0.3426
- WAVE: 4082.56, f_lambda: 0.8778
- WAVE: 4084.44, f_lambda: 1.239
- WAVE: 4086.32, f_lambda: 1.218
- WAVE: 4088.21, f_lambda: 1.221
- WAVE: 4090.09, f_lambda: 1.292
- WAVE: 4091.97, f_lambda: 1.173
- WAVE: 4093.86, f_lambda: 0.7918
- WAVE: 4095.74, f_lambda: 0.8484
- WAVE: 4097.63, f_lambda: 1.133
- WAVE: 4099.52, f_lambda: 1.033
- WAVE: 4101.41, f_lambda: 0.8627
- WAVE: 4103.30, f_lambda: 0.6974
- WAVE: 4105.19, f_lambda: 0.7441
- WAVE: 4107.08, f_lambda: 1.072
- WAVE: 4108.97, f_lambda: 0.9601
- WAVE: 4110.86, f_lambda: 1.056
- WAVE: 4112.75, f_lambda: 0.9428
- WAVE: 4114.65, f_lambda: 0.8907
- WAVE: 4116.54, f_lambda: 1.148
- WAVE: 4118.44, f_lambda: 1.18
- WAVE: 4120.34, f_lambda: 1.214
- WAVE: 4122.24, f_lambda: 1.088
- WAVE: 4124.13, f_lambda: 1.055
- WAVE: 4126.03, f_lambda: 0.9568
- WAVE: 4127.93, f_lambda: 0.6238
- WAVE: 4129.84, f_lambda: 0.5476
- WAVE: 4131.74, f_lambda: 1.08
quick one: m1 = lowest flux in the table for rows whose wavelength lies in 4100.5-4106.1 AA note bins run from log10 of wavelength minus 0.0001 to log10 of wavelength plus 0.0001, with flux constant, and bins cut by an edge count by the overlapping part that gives 0.6974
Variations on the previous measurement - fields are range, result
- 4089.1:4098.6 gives 0.7918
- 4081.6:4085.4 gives 0.8778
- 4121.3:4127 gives 0.9568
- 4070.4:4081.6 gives 0.3426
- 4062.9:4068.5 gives 1.156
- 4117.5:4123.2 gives 1.088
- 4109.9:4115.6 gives 0.8907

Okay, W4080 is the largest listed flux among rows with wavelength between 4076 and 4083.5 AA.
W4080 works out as 1.199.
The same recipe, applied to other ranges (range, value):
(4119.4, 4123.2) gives 1.214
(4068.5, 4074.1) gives 1.219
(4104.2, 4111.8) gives 1.072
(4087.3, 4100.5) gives 1.292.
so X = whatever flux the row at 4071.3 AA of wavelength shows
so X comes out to 1.206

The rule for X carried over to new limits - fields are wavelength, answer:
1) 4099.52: 1.033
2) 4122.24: 1.088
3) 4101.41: 0.8627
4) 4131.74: 1.08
